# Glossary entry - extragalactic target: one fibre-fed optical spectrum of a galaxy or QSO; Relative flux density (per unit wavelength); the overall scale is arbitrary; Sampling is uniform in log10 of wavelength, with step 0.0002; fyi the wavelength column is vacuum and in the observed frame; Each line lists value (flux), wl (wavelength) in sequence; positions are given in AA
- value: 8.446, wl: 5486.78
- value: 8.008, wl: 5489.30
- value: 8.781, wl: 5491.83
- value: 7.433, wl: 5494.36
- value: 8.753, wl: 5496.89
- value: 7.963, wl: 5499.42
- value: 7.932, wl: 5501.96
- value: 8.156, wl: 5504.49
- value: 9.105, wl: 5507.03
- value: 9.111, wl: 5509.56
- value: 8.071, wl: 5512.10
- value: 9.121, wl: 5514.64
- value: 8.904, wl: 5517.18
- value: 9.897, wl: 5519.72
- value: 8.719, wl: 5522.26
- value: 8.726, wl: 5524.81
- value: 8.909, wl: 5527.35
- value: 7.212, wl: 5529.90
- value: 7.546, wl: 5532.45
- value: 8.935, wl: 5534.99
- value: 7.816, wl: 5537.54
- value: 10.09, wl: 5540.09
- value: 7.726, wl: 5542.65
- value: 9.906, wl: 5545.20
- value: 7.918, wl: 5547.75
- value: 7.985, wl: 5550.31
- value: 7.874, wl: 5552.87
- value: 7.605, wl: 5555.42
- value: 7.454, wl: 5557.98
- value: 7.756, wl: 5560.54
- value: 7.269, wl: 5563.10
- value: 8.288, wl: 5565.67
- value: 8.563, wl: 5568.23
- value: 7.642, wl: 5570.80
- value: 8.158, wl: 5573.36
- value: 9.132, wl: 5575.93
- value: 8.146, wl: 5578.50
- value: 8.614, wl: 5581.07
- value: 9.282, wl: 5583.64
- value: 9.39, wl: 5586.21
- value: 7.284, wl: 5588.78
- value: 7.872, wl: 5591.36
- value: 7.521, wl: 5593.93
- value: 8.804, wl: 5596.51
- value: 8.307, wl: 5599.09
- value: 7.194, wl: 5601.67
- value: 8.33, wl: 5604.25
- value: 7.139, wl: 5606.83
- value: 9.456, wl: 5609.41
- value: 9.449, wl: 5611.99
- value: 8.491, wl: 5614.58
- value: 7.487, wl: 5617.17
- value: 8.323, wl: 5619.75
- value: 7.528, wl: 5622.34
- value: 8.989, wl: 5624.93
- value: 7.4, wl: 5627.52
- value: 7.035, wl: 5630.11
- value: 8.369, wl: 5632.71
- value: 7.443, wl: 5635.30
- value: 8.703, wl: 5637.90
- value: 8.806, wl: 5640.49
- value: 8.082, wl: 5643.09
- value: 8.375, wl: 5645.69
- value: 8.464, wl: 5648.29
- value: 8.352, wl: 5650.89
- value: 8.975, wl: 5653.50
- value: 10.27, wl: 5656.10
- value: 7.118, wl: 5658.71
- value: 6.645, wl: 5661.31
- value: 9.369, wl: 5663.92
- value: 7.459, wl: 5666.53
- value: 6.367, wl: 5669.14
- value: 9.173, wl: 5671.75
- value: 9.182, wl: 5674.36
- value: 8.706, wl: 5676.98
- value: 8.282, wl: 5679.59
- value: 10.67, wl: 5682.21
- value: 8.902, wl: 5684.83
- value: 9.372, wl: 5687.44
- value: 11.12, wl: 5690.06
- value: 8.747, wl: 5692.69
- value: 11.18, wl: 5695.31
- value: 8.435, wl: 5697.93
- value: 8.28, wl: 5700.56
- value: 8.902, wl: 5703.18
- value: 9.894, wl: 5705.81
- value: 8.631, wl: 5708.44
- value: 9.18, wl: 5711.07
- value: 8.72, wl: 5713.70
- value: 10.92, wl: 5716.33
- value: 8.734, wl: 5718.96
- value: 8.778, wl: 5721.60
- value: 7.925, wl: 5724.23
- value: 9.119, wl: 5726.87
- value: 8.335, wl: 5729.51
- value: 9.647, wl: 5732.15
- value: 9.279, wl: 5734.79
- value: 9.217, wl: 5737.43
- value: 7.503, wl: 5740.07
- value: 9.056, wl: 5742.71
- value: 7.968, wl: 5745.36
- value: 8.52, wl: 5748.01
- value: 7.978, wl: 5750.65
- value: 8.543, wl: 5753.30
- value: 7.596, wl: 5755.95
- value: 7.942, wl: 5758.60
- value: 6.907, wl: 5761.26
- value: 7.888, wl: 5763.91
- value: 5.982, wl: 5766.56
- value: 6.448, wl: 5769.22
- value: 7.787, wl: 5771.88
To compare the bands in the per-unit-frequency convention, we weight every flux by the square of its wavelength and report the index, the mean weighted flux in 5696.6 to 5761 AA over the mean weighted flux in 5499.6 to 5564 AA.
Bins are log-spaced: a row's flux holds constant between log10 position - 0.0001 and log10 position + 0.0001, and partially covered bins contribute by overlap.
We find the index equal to 1.11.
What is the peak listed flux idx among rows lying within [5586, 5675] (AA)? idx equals 10.27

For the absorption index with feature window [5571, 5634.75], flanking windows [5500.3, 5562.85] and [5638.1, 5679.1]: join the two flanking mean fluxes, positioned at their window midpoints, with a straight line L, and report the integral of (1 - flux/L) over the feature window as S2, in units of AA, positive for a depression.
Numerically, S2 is 1.3 AA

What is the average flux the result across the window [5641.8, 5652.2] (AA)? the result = 8.31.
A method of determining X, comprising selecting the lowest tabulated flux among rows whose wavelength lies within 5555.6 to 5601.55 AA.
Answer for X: 7.269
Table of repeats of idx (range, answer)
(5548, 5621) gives 9.456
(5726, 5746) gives 9.647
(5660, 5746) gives 11.18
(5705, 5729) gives 10.92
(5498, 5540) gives 9.897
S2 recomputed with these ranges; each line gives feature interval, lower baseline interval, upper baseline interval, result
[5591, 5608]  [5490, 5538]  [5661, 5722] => 1.7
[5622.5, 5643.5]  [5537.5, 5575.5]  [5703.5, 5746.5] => 1.1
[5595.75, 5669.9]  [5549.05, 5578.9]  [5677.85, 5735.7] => 3.5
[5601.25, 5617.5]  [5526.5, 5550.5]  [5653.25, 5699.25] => 0.6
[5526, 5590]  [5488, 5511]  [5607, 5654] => 0.5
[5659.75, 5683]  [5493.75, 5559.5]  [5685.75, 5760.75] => 1.1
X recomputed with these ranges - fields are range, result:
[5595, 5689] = 6.367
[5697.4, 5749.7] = 7.503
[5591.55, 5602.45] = 7.194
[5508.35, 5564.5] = 7.212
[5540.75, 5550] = 7.726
